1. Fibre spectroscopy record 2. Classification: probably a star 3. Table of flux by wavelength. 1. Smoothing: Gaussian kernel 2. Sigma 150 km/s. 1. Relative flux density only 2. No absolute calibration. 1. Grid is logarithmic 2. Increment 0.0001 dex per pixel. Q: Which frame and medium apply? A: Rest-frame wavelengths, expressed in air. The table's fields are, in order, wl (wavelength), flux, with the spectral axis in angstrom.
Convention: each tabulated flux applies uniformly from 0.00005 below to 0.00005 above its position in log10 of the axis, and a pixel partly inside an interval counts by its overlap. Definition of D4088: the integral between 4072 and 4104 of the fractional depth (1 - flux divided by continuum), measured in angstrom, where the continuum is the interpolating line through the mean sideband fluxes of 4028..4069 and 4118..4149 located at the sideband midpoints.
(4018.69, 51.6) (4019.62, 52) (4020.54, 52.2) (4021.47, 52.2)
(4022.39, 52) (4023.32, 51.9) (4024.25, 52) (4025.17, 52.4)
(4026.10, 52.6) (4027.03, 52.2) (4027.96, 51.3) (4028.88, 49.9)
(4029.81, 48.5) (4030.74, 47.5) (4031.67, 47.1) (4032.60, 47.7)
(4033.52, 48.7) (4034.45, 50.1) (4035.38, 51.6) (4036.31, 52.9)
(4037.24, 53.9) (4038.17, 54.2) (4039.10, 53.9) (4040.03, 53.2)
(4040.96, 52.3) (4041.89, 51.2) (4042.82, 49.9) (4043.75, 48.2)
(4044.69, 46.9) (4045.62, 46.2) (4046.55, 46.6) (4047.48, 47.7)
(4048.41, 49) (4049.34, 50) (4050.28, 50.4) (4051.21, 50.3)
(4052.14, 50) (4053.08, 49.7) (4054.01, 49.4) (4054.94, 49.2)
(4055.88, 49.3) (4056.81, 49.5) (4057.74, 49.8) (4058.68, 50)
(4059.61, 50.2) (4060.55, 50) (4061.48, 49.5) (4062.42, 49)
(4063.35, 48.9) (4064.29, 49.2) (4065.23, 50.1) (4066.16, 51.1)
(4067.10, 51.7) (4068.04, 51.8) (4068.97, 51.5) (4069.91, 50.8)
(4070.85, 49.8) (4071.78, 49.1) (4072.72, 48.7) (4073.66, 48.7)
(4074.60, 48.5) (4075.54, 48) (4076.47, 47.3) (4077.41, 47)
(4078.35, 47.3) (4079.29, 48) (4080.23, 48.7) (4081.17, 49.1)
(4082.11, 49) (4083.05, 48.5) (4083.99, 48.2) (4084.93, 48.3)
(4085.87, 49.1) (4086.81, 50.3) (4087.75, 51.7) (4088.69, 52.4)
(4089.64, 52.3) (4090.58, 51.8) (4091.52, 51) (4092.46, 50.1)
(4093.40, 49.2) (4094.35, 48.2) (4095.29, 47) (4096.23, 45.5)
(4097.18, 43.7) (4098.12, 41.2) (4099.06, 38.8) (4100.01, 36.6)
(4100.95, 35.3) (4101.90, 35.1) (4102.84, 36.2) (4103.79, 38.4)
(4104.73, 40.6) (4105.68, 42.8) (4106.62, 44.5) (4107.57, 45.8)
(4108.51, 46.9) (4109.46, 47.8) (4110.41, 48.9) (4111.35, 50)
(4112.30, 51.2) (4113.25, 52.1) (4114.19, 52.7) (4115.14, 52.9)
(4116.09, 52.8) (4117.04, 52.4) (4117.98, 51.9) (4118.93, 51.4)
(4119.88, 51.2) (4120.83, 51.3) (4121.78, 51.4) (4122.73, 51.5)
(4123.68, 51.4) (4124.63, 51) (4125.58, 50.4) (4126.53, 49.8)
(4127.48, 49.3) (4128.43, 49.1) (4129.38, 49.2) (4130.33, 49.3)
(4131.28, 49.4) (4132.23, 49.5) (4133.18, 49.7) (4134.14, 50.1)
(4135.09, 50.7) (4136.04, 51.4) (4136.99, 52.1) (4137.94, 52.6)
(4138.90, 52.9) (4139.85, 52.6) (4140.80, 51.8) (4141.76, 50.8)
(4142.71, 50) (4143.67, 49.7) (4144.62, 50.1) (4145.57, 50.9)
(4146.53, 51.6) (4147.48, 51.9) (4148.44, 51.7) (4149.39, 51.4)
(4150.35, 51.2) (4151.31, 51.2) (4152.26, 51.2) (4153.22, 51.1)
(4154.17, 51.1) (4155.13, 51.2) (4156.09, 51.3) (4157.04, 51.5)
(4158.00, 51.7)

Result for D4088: 2.4 angstrom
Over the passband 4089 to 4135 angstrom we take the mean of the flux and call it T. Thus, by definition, 47.7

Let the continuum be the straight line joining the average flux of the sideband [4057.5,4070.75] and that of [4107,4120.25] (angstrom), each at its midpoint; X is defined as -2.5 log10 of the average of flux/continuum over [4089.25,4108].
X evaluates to 0.16 mag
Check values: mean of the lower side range 50.2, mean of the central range 43.7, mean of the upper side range 50.5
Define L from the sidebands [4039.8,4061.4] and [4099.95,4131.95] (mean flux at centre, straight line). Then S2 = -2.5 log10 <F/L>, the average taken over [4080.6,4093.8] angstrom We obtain -0.03 mag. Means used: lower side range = 49.5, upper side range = 47.8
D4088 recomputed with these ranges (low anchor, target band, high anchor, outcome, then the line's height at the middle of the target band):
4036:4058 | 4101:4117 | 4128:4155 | 1.45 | 50.6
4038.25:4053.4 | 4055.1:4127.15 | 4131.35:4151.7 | 2.97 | 50.4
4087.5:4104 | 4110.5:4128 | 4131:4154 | -1.25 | 47.9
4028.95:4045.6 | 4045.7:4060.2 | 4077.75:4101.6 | 0.01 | 49.4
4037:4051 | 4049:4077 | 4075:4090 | -0.05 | 49.6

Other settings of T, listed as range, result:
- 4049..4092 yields 49.7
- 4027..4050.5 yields 50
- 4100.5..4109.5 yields 41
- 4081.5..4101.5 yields 47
